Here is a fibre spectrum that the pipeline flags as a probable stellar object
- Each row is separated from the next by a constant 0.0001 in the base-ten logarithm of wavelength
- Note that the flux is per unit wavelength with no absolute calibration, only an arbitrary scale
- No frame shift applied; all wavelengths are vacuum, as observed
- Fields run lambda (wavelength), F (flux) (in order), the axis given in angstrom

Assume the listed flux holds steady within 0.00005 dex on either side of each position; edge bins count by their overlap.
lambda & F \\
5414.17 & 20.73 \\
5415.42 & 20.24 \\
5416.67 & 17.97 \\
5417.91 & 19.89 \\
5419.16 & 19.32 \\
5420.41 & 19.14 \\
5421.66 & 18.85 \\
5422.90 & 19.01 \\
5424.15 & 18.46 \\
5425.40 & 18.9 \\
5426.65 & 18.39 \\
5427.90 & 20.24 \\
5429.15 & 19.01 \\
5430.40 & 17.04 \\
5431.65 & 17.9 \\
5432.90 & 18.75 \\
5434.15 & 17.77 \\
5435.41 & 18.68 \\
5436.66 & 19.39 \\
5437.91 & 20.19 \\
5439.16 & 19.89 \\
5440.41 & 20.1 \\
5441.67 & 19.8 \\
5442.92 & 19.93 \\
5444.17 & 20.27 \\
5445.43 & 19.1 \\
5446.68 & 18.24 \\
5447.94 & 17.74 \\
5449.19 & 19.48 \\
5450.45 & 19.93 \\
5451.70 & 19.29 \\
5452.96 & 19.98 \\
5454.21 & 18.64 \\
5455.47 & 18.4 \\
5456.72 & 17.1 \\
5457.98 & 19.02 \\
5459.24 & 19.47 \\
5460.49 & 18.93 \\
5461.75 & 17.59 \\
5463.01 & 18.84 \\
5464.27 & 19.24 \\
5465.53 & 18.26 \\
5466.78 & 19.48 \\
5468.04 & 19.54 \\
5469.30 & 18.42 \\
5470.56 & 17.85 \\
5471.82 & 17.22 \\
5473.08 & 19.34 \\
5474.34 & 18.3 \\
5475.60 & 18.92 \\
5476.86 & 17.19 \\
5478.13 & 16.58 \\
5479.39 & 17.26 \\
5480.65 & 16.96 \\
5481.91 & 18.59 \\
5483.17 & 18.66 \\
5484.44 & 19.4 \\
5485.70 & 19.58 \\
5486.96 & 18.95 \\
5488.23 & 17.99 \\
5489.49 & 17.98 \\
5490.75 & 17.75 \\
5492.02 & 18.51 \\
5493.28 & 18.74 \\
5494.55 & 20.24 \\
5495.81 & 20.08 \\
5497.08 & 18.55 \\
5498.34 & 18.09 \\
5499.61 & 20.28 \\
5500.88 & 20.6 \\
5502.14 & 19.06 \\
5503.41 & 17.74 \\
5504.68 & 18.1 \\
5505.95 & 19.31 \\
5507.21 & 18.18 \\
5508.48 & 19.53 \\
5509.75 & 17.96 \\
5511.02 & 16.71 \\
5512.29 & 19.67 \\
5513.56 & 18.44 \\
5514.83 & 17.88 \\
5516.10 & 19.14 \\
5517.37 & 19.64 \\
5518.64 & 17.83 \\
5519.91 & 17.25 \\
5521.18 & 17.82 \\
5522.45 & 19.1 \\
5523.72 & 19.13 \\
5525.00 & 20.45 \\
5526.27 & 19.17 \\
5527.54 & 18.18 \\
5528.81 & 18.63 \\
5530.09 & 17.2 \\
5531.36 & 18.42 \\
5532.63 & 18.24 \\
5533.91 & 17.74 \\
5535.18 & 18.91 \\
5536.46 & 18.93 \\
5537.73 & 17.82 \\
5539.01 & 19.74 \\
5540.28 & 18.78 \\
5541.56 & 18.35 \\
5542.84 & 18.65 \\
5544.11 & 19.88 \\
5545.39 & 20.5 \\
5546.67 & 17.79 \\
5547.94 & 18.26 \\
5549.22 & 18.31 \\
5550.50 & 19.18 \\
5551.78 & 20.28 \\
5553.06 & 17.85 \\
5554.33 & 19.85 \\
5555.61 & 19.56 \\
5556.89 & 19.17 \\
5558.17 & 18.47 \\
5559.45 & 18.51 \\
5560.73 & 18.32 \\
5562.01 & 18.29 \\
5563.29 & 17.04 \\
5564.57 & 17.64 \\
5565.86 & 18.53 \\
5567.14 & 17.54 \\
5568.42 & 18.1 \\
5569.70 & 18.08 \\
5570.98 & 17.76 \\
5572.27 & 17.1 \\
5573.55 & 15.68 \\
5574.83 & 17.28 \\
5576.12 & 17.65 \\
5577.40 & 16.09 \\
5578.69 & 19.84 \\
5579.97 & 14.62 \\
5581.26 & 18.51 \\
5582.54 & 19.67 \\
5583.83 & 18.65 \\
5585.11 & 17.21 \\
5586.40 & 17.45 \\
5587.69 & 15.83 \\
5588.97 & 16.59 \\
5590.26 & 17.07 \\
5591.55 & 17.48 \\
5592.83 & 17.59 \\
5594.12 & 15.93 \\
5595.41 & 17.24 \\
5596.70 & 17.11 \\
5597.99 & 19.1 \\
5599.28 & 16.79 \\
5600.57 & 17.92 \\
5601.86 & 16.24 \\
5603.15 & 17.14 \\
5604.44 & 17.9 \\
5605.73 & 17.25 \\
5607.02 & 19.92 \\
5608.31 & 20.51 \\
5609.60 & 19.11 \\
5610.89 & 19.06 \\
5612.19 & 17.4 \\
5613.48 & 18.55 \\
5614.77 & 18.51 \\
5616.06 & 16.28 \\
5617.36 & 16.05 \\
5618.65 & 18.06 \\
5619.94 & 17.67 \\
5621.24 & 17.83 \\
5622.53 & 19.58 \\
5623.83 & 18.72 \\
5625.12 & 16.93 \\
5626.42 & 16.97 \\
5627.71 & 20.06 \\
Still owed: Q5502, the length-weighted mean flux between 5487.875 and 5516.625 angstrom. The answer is 18.7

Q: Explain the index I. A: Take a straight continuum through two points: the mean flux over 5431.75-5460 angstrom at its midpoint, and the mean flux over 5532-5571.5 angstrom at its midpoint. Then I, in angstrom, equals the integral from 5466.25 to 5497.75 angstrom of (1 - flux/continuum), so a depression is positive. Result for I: 0.8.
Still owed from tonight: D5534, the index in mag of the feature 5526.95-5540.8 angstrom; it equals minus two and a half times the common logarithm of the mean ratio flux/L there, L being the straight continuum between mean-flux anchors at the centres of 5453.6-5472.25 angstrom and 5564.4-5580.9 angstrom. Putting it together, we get -0.04 mag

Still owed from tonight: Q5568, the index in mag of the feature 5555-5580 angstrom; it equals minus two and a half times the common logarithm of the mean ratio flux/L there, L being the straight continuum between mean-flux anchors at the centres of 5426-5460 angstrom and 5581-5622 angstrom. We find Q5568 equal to 0.01 mag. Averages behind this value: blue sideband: 19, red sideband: 17.7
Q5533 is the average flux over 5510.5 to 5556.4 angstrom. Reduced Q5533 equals 18.7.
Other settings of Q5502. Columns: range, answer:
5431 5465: 19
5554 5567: 18.5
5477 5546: 18.6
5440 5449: 19.3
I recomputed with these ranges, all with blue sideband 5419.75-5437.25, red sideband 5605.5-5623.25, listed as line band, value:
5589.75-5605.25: 0.9 angstrom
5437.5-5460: -0.7 angstrom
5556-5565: 0.1 angstrom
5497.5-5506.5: -0.2 angstrom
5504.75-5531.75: -0.1 angstrom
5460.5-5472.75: 0.0 angstrom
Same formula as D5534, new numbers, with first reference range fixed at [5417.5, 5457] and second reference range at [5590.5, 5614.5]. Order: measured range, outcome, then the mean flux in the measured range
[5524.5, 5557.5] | -0.03 mag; 18.8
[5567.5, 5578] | 0.05 mag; 17.2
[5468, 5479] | 0.04 mag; 18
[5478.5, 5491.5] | 0.03 mag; 18.3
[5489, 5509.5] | -0.02 mag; 18.9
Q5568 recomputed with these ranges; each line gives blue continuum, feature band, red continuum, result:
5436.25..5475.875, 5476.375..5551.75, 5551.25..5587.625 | -0.01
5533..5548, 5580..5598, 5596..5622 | 0.05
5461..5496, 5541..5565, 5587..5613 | -0.05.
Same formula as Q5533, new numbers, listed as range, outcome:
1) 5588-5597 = 17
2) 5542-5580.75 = 18.2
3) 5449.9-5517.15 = 18.6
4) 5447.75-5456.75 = 19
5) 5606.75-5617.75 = 18.4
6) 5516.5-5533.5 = 18.5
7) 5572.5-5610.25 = 17.6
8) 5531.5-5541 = 18.6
